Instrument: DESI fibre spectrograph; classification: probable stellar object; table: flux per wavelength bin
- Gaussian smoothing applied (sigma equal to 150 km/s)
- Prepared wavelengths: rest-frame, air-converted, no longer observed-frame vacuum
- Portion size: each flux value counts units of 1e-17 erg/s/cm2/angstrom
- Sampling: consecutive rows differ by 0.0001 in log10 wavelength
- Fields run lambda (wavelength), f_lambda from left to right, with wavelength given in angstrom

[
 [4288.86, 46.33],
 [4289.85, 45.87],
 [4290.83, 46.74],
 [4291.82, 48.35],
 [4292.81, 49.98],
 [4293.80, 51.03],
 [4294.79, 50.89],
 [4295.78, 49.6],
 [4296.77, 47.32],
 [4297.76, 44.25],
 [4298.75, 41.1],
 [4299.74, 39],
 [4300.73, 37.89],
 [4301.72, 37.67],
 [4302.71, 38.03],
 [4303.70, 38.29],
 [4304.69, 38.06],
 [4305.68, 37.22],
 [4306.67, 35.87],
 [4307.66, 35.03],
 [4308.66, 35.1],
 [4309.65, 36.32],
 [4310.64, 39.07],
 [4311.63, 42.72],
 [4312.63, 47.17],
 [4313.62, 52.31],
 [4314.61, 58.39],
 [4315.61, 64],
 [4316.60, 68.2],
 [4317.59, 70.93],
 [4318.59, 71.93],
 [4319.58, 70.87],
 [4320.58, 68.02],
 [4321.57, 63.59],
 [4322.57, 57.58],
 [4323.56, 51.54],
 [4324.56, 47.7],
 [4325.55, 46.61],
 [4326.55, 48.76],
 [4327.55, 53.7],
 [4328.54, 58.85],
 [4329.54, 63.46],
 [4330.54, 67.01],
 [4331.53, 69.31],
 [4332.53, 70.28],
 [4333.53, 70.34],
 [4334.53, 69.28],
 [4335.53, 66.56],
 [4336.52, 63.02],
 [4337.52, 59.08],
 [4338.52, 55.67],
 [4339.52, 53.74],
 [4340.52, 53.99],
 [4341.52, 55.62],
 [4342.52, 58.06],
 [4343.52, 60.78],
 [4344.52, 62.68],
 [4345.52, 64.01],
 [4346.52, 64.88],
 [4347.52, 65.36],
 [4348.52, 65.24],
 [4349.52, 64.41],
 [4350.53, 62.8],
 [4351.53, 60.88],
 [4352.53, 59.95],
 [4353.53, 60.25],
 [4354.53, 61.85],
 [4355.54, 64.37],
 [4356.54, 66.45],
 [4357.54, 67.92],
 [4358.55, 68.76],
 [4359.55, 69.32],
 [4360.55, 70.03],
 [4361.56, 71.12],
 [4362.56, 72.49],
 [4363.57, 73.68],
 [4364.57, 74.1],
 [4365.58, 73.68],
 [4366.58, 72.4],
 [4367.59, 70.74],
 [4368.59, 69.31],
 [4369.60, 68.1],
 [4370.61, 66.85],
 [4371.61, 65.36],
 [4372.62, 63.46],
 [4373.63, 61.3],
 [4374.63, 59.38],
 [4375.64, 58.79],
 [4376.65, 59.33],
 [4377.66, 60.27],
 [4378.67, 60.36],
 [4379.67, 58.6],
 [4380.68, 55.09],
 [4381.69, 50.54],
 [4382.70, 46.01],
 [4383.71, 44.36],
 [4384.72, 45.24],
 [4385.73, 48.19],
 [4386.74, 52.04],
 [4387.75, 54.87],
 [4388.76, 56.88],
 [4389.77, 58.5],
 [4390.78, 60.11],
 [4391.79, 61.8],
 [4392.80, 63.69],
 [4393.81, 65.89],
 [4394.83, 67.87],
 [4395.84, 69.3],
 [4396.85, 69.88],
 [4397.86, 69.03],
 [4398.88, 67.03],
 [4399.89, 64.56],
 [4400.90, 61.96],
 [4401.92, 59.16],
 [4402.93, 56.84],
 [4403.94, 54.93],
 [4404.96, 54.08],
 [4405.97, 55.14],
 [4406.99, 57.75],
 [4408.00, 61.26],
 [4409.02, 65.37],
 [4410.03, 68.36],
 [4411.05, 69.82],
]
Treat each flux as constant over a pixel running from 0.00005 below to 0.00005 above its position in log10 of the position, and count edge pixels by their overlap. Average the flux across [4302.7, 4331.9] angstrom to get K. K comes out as 52.7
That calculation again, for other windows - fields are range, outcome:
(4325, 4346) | 60.5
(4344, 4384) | 64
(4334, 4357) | 61.7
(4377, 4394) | 55.3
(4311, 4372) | 63.2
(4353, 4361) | 66.1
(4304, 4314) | 39.7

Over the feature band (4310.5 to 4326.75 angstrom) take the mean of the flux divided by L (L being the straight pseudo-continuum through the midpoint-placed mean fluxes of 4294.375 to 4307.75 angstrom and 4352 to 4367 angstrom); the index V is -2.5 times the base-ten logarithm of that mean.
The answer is -0.17 mag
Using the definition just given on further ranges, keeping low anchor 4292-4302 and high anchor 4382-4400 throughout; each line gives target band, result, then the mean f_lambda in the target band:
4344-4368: -0.24 mag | 67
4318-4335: -0.24 mag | 61.7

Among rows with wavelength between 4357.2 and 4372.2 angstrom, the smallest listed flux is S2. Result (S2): 65.36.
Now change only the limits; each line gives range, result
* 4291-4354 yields 35.03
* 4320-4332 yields 46.61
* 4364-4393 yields 44.36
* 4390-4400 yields 60.11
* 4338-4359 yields 53.74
